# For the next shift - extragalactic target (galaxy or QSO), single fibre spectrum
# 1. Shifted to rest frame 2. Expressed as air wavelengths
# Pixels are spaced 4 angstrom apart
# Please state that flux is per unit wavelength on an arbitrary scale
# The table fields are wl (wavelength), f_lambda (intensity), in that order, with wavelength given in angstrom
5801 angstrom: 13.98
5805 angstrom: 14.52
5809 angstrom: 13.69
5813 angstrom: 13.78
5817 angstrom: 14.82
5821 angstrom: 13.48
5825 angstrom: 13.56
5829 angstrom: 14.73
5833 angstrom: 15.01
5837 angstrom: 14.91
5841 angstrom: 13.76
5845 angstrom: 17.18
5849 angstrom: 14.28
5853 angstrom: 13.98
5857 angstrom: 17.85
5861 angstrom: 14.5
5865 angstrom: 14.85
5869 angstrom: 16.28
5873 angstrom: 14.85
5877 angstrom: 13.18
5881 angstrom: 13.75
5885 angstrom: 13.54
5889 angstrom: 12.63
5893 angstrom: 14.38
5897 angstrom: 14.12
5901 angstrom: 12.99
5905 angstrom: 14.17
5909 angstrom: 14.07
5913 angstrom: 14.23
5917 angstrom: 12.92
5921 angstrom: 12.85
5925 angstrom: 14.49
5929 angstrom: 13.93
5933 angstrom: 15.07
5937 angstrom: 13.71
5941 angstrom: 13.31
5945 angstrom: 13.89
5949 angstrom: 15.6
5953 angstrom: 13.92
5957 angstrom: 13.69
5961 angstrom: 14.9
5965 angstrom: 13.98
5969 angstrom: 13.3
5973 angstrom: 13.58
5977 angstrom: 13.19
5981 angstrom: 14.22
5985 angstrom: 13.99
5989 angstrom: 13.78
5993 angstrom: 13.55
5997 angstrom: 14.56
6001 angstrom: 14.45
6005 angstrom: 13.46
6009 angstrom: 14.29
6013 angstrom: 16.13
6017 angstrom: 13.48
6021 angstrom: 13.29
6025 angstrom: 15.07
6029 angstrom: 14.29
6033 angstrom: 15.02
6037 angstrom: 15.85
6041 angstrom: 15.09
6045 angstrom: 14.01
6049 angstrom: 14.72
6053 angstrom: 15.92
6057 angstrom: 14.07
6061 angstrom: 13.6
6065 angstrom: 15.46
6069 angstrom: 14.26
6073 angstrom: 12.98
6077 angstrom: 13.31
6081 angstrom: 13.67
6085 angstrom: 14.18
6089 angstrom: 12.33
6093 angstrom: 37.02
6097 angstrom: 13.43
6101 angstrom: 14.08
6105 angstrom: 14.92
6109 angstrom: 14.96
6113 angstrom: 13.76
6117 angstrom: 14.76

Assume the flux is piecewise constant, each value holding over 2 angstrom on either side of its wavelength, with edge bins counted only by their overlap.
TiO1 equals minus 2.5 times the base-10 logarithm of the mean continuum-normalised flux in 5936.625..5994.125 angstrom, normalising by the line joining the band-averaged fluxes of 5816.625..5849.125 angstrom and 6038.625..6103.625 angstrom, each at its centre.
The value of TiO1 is 0.090 mag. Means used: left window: 14.6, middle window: 13.9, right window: 15.5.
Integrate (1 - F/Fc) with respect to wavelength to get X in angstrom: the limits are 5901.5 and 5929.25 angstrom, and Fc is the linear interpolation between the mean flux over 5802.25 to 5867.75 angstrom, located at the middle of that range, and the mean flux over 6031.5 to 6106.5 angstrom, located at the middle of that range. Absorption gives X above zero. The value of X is 2.2 angstrom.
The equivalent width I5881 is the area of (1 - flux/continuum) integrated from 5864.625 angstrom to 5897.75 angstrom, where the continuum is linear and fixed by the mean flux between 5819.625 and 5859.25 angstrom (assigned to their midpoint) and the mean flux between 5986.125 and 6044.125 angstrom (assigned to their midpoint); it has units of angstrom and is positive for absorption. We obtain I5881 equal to 1.4 angstrom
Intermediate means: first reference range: 14.9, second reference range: 14.4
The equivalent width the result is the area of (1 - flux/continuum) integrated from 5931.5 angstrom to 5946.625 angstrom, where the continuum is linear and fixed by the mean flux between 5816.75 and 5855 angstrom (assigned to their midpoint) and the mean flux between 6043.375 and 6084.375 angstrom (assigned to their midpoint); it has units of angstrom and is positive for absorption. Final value 0.5 angstrom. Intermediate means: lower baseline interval 14.6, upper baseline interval 14.2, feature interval 14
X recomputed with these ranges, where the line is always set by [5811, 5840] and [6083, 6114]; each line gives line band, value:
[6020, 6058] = 3.7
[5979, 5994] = 1.8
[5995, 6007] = 1.4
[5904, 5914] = 0.6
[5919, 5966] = 4.0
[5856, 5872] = -1.1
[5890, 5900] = 0.7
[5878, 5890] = 1.2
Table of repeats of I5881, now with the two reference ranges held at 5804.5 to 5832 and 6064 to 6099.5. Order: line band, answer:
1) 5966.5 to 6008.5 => 4.5 angstrom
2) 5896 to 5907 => 0.8 angstrom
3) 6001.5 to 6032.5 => 2.8 angstrom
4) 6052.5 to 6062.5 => 1.1 angstrom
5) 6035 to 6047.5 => 0.8 angstrom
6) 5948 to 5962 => 0.7 angstrom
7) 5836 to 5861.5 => -1.6 angstrom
